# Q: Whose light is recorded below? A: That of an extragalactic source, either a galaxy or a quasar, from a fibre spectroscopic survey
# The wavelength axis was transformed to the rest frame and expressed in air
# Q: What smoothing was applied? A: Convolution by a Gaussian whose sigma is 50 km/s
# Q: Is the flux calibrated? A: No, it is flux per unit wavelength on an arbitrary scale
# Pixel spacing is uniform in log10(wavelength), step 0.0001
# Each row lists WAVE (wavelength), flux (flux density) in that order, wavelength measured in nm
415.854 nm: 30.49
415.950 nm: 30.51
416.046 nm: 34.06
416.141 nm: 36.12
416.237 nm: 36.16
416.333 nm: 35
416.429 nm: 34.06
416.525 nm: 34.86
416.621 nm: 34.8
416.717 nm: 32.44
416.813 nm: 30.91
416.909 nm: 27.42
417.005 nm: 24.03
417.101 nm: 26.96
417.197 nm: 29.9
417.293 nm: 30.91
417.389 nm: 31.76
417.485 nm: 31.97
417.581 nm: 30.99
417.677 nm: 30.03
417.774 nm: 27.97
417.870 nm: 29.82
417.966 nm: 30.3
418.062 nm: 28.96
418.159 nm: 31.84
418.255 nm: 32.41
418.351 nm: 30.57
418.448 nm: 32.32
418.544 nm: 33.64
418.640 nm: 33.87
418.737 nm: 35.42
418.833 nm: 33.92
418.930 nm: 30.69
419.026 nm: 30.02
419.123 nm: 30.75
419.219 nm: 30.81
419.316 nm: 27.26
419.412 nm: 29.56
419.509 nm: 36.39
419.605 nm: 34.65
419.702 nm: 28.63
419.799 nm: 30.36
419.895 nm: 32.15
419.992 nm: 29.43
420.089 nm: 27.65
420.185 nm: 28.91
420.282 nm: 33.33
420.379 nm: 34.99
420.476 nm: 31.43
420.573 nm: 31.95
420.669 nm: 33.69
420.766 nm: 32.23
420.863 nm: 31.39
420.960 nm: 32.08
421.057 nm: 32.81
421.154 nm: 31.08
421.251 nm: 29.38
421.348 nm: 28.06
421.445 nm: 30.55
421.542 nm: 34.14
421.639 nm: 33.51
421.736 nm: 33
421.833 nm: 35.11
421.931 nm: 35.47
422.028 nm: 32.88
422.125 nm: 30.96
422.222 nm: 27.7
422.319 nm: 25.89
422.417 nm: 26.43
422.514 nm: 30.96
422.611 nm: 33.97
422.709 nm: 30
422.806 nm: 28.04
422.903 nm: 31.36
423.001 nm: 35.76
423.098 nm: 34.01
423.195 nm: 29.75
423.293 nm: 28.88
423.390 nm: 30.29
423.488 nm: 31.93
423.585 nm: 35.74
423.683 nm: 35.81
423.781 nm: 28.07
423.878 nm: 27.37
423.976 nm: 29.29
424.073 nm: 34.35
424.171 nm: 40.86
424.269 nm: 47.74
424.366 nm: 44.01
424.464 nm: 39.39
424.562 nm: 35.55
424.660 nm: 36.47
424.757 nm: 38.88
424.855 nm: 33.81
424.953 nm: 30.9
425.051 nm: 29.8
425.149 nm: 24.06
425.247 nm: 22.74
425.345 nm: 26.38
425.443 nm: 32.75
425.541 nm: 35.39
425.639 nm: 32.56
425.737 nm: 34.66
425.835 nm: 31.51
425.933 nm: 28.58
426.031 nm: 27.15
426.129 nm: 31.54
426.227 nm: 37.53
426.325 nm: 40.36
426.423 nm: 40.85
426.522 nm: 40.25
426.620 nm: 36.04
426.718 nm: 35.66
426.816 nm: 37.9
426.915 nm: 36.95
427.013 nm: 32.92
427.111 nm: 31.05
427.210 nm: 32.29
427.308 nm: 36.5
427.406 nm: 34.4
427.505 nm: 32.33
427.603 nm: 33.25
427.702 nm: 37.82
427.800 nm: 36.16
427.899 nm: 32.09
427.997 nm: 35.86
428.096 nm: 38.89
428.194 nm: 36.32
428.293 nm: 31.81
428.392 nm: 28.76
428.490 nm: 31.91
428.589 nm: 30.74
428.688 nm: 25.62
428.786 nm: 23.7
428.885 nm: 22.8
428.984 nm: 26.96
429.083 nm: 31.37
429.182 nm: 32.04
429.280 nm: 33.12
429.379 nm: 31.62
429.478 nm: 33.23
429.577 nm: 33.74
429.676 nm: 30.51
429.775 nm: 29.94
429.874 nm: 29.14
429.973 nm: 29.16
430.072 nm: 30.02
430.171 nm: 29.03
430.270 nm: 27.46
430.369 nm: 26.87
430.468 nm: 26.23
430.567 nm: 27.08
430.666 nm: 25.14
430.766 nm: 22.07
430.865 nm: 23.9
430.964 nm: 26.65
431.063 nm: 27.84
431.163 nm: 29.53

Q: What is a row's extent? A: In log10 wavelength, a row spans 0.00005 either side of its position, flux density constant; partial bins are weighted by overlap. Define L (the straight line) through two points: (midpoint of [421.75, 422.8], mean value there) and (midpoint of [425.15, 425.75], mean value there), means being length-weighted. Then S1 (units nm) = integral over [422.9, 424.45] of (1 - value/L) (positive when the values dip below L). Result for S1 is -0.19 nm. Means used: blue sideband 30.9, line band 34.3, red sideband 30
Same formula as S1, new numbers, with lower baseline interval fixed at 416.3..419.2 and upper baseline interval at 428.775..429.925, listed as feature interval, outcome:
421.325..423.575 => -0.043 nm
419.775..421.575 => -0.022 nm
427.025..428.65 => -0.188 nm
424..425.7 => -0.215 nm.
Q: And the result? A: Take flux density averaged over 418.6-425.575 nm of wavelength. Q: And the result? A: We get 32.1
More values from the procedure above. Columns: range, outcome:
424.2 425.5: 34.1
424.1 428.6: 34.4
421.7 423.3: 31.2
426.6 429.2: 32.6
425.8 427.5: 34.8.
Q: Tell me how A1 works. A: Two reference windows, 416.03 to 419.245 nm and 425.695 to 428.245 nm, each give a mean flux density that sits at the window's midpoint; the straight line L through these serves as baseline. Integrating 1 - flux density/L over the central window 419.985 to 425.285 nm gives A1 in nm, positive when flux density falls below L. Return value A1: 0.18 nm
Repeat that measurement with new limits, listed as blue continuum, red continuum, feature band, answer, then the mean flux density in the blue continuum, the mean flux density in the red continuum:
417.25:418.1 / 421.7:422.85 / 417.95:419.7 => -0.08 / 30.3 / 30.8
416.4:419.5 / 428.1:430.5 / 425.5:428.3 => -0.44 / 31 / 29.9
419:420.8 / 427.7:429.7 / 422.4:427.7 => -0.35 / 31.3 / 31.5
